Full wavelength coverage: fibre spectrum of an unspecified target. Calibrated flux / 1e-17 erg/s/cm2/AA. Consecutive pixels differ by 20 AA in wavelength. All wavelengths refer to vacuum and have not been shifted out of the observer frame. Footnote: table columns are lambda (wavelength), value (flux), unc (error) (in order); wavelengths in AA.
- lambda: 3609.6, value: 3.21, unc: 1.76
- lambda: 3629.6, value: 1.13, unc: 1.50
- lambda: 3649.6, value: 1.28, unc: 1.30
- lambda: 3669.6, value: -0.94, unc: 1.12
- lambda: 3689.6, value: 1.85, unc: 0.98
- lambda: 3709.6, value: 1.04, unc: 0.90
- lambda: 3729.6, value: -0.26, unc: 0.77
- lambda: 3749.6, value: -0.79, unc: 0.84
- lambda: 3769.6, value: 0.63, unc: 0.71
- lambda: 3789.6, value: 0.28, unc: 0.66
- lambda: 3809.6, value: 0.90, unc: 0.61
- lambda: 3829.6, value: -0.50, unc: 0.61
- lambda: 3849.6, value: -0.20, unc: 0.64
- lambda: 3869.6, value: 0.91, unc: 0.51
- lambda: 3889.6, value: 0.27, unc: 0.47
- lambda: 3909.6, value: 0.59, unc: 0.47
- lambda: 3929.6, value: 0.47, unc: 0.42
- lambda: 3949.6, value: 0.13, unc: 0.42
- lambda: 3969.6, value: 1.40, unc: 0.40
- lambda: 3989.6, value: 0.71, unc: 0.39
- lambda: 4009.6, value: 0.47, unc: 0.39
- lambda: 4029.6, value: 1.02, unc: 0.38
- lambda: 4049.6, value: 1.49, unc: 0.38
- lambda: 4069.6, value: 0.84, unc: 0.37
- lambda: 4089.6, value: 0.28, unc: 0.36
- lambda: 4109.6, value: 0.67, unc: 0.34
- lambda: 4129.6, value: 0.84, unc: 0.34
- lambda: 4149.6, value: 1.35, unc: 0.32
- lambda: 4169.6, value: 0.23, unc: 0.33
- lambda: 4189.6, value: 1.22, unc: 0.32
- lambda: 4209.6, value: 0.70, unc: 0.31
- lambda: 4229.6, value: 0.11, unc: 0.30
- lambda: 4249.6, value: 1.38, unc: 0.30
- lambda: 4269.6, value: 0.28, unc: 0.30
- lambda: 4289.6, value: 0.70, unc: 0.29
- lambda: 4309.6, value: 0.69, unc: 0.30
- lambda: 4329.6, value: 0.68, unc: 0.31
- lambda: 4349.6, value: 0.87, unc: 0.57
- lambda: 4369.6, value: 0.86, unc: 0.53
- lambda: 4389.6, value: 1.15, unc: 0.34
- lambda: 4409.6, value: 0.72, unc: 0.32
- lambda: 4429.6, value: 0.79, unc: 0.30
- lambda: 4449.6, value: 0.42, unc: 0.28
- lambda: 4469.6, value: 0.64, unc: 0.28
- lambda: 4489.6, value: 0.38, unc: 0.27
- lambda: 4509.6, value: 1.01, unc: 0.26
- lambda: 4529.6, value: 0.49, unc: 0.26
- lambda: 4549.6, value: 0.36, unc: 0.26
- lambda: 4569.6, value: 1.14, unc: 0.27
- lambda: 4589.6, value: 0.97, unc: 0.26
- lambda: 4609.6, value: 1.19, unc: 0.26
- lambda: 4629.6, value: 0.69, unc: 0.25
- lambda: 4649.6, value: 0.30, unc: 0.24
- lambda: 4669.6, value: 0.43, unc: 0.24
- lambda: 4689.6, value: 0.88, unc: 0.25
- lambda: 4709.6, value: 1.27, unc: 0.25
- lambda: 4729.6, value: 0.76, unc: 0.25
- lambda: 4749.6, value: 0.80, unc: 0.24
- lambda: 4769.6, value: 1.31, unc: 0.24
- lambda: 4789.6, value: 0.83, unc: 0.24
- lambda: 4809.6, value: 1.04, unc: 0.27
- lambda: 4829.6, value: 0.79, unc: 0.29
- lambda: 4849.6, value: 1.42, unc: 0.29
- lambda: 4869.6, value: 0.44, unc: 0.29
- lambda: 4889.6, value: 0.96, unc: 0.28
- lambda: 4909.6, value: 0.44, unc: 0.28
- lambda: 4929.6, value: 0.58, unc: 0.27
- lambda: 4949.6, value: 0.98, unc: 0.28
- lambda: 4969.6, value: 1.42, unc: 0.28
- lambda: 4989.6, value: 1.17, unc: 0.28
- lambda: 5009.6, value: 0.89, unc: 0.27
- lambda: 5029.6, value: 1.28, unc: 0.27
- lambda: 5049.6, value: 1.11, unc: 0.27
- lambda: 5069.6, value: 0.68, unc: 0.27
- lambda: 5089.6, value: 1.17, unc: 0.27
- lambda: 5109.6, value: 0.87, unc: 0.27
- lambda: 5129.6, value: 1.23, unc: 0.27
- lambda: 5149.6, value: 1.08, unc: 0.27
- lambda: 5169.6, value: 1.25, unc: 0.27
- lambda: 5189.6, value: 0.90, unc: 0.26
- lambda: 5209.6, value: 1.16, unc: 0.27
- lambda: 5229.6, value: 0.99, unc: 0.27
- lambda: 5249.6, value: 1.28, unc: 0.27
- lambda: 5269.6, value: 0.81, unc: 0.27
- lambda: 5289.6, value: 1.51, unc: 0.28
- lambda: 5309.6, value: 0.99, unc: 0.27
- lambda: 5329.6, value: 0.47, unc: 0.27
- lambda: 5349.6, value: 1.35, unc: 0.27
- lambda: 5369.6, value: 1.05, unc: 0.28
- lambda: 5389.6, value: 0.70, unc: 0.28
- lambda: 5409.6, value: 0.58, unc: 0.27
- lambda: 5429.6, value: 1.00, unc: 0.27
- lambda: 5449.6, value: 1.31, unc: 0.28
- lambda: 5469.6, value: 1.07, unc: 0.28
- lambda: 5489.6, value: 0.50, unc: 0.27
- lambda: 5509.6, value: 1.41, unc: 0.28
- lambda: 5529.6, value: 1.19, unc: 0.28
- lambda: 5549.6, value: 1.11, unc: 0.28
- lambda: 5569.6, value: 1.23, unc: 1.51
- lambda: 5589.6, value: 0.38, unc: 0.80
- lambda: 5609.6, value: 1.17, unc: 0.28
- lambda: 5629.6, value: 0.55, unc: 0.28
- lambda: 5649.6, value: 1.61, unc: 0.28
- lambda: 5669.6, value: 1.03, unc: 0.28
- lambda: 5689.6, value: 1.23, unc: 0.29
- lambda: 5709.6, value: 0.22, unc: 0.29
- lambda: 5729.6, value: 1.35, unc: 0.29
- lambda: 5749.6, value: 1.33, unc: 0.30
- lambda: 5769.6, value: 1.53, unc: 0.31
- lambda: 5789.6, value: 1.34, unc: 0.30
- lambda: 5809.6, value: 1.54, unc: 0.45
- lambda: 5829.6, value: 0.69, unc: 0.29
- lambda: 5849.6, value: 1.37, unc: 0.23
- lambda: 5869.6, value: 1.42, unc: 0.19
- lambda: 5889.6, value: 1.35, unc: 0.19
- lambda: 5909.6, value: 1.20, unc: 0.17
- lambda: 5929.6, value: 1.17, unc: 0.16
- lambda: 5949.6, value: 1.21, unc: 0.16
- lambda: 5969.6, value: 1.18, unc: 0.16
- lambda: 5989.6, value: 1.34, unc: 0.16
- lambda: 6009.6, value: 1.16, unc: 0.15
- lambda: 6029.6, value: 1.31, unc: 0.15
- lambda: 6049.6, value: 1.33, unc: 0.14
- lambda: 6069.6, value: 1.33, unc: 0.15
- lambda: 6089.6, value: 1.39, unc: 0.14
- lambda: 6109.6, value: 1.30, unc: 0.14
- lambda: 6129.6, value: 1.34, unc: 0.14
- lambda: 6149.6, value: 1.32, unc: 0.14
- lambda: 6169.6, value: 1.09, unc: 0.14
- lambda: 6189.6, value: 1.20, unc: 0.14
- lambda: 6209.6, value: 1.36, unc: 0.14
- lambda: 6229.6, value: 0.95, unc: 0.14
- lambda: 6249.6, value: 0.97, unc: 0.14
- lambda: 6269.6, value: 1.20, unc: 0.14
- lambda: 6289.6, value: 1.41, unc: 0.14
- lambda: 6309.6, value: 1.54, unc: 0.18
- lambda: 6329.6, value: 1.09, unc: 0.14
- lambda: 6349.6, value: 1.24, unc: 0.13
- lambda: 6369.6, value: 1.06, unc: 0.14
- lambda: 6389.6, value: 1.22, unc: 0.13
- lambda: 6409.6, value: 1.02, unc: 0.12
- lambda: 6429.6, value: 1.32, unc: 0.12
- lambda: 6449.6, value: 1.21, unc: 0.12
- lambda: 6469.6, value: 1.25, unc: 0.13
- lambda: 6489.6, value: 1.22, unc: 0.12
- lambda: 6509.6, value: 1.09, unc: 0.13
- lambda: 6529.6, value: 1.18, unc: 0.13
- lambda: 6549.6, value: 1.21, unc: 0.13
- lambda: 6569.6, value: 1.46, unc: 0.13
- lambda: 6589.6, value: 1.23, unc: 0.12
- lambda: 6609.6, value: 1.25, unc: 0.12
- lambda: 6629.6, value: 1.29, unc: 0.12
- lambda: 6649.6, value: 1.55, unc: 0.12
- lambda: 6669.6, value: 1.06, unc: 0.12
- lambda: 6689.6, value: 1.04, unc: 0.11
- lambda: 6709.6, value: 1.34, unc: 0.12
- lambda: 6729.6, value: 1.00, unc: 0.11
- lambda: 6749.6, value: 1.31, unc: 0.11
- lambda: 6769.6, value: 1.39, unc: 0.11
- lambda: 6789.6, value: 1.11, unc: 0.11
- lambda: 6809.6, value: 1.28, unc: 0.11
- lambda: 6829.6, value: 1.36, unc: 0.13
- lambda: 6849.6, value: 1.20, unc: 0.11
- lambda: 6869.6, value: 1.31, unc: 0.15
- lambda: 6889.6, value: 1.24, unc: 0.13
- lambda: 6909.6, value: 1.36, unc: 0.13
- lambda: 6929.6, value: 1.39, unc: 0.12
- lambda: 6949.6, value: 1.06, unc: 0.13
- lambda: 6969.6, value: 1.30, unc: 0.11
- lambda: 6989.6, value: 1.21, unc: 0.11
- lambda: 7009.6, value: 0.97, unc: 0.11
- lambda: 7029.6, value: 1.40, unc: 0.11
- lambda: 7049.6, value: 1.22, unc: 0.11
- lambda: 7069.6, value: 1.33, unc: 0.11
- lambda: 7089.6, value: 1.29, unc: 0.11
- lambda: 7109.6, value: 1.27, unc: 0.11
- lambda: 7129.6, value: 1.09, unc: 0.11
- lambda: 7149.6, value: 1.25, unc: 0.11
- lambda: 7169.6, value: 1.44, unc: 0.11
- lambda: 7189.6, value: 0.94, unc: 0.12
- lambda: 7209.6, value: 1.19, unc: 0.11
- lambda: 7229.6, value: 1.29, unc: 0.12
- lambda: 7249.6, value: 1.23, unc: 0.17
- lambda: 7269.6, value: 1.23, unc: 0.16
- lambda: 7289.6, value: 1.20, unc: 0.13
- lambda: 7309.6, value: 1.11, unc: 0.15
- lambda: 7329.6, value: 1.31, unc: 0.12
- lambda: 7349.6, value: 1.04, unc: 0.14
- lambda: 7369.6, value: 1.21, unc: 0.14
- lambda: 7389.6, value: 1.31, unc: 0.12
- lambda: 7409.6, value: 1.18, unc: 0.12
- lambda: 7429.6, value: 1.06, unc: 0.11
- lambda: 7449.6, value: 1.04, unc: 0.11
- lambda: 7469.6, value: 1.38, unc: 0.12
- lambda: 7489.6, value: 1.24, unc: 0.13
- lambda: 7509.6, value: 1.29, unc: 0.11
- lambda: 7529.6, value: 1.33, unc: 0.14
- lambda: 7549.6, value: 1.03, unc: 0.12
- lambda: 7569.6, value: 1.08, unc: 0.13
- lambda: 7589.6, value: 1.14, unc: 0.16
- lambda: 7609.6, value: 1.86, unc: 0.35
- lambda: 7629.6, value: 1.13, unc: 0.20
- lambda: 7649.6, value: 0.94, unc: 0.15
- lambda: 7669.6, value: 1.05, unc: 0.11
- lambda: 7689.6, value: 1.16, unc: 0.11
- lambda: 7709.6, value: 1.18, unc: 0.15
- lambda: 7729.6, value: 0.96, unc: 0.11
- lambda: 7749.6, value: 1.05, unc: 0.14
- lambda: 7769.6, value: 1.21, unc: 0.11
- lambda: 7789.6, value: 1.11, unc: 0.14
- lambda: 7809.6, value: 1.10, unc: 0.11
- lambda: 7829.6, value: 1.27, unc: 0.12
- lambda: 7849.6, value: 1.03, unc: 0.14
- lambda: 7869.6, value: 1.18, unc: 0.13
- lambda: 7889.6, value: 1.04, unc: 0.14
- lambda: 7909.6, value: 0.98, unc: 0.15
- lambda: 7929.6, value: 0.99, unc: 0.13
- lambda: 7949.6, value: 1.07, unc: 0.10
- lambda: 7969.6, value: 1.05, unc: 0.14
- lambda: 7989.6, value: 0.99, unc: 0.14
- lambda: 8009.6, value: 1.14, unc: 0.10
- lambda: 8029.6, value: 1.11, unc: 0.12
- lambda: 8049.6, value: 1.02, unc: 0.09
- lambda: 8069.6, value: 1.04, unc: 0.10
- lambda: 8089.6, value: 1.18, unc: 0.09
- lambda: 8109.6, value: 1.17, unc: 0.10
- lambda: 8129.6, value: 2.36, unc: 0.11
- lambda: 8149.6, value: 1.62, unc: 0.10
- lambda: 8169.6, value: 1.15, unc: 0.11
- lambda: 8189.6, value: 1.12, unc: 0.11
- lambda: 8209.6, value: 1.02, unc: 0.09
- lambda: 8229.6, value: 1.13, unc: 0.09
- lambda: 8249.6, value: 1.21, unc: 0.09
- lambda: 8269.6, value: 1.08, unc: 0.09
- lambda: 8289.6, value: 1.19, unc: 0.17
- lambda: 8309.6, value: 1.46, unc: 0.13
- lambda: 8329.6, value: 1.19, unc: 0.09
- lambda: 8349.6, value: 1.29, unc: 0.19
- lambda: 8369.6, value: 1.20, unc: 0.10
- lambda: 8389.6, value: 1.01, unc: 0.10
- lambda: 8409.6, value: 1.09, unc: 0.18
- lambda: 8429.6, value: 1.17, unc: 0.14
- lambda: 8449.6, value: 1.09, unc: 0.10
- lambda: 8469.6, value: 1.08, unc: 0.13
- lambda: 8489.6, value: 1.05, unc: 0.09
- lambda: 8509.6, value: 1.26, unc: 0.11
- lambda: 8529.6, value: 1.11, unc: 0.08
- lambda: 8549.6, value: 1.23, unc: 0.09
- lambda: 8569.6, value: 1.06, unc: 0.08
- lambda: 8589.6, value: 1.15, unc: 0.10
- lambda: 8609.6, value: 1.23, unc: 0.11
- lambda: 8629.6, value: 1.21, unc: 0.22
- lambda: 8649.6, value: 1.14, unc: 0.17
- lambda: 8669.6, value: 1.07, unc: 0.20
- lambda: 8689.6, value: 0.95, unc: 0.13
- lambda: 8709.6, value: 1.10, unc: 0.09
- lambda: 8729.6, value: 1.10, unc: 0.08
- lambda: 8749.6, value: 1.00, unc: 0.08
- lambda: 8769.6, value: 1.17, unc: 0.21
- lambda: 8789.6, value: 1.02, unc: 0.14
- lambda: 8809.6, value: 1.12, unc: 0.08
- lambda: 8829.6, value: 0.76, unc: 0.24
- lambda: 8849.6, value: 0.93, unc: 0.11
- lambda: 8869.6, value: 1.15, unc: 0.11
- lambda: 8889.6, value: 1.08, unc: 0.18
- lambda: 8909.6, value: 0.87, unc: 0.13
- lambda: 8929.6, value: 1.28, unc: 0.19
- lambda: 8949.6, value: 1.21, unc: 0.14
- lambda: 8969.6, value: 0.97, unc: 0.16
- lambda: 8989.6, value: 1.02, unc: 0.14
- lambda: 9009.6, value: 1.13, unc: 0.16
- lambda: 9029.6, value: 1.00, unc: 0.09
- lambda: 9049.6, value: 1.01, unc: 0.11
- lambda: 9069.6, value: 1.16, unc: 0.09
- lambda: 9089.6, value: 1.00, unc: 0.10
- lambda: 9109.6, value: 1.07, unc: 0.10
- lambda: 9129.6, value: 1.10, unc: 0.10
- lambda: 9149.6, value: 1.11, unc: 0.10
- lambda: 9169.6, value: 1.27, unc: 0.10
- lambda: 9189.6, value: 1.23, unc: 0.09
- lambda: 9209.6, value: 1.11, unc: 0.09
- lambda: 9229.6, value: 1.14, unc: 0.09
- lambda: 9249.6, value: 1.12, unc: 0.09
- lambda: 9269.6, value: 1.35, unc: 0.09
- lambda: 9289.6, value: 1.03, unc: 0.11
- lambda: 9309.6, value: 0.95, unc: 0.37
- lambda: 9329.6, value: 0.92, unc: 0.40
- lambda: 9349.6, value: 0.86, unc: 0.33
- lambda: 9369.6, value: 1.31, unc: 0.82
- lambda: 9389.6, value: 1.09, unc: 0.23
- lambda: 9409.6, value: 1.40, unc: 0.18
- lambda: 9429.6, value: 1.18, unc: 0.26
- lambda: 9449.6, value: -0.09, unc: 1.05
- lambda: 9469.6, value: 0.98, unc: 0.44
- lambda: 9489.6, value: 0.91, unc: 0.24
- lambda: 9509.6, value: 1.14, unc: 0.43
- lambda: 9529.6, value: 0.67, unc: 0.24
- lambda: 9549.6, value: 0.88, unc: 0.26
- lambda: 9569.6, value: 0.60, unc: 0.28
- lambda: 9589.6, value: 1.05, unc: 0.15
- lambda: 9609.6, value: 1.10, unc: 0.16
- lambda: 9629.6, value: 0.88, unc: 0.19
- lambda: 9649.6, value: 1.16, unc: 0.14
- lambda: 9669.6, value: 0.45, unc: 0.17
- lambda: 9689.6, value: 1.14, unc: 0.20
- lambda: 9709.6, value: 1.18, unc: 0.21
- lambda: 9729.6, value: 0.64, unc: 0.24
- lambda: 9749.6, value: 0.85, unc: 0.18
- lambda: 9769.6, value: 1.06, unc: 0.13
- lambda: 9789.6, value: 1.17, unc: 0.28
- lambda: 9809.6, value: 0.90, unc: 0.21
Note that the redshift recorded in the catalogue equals 0.238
